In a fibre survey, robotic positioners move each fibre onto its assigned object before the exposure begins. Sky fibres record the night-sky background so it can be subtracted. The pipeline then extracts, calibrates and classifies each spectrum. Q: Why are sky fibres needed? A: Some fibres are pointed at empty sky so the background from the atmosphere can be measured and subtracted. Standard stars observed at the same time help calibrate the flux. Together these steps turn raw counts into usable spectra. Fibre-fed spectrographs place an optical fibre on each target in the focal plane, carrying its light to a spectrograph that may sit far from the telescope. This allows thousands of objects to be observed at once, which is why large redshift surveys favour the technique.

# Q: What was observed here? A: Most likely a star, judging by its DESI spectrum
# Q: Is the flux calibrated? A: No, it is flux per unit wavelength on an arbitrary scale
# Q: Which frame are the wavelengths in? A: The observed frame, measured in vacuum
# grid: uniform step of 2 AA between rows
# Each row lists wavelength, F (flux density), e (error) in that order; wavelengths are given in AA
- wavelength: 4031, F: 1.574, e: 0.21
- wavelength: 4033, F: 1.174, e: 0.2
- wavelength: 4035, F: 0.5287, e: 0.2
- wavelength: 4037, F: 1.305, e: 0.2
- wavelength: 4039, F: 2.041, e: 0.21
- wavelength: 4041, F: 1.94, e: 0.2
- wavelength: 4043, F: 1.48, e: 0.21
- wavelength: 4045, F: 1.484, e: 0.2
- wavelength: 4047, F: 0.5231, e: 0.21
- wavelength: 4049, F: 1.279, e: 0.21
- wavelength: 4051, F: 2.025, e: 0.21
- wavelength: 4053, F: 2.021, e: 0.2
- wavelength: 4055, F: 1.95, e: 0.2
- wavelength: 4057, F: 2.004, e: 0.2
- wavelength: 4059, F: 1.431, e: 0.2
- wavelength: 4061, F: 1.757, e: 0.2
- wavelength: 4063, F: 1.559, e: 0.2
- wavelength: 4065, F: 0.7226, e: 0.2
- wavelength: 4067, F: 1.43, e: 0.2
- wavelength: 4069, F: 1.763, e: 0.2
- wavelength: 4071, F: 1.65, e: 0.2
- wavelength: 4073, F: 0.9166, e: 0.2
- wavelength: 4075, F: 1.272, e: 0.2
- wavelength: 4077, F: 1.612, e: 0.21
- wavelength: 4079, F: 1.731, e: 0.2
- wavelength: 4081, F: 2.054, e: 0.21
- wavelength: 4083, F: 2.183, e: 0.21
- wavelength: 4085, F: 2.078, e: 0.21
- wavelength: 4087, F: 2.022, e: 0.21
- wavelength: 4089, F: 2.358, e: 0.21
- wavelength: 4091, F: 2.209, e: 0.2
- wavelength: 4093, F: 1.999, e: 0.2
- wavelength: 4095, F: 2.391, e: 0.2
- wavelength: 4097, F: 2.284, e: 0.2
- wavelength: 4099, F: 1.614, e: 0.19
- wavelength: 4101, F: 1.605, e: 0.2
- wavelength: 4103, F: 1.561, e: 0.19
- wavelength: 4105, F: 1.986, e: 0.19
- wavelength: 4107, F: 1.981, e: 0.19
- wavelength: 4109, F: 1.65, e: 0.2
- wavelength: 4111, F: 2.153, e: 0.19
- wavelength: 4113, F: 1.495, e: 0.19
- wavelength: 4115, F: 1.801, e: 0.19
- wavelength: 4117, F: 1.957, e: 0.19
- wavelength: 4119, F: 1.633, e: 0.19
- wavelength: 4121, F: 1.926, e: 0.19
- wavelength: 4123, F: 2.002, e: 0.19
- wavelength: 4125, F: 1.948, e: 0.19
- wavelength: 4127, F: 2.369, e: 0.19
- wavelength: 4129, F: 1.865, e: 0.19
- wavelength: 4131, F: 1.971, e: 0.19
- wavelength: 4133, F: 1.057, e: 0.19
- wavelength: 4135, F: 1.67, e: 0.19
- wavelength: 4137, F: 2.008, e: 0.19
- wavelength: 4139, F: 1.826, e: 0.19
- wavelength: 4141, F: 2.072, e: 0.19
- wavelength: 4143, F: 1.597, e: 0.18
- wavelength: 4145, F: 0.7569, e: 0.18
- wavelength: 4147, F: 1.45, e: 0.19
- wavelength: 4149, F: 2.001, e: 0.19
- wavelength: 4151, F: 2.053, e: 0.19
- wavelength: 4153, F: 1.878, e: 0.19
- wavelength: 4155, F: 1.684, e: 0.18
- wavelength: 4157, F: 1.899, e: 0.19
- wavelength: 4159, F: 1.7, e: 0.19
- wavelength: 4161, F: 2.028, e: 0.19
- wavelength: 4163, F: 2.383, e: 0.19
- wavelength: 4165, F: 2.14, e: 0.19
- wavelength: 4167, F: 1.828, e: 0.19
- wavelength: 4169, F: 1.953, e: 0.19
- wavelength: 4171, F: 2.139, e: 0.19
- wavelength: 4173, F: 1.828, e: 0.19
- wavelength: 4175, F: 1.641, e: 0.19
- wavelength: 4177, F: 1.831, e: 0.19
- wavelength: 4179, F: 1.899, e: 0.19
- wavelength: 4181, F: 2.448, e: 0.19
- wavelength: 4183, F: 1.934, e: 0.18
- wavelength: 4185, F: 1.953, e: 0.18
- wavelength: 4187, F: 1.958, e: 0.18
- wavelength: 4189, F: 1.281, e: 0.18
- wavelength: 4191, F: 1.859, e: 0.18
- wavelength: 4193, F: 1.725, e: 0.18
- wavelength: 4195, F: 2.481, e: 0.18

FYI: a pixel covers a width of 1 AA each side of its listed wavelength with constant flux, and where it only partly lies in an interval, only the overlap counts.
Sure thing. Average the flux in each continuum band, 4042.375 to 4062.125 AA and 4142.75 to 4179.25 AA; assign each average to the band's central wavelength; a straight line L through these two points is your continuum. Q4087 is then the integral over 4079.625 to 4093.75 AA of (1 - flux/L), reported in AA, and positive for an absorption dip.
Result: -3.8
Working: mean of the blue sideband 1.6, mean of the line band 2.12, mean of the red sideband 1.83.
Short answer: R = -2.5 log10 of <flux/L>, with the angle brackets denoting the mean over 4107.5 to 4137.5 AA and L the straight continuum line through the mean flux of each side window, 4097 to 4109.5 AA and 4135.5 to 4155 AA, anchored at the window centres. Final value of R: -0.04 mag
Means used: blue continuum 1.78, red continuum 1.73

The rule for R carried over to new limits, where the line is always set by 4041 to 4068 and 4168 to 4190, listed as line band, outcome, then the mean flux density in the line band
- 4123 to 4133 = -0.11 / 1.94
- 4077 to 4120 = -0.17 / 1.93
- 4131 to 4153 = 0.07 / 1.67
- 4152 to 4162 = 0.00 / 1.84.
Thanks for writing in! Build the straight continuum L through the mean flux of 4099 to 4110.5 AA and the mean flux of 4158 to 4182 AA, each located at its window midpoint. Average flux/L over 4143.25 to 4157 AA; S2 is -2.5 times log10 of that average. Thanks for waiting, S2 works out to 0.16 mag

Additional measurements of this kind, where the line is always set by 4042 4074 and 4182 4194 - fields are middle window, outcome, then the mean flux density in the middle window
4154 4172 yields -0.14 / 1.97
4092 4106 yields -0.21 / 1.92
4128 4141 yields -0.06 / 1.76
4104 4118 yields -0.15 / 1.86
